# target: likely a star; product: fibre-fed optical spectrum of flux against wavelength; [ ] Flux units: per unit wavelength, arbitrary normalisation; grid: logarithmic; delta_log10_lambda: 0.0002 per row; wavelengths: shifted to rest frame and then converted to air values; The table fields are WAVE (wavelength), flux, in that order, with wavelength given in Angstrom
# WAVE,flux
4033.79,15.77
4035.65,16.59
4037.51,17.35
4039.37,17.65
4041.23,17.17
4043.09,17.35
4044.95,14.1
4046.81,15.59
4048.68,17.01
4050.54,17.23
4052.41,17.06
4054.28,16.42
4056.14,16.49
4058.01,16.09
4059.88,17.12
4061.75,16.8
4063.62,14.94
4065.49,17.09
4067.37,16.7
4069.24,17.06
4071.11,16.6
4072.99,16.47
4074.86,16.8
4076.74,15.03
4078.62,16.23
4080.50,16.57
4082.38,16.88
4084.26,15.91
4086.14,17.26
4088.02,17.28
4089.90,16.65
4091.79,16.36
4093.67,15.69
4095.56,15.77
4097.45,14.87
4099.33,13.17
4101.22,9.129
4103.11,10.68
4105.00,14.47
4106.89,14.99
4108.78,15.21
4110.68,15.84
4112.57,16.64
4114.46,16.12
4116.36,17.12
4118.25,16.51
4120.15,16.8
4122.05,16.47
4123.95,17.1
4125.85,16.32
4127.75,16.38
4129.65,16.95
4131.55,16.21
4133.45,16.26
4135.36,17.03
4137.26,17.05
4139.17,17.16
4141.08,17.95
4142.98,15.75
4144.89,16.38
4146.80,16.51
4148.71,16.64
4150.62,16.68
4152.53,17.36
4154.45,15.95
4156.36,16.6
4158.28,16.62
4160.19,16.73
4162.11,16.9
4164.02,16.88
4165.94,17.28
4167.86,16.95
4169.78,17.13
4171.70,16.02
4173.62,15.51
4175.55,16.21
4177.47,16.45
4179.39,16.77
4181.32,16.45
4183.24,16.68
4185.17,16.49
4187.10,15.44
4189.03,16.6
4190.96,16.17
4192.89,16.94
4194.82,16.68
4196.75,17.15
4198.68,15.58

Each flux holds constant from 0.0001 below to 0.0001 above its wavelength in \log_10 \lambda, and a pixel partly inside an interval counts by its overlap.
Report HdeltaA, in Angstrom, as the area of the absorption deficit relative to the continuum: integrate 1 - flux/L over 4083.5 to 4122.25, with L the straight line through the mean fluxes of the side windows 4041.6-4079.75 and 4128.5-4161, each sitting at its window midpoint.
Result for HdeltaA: 2.8 Angstrom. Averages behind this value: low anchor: 16.4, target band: 15.4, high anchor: 16.7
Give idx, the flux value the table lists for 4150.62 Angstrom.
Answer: 16.68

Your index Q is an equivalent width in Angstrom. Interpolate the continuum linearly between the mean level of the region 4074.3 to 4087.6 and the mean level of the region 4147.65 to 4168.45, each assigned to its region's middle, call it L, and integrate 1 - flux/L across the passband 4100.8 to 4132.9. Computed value 1.9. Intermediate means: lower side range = 16.4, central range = 15.6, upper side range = 16.8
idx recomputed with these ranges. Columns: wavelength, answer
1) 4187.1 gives 15.44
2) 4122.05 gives 16.47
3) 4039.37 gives 17.65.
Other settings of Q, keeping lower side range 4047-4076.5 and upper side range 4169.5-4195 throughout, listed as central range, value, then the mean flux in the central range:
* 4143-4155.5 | -0.07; 16.5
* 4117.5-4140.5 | -0.34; 16.7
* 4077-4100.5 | 0.83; 16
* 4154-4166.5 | -0.24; 16.7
